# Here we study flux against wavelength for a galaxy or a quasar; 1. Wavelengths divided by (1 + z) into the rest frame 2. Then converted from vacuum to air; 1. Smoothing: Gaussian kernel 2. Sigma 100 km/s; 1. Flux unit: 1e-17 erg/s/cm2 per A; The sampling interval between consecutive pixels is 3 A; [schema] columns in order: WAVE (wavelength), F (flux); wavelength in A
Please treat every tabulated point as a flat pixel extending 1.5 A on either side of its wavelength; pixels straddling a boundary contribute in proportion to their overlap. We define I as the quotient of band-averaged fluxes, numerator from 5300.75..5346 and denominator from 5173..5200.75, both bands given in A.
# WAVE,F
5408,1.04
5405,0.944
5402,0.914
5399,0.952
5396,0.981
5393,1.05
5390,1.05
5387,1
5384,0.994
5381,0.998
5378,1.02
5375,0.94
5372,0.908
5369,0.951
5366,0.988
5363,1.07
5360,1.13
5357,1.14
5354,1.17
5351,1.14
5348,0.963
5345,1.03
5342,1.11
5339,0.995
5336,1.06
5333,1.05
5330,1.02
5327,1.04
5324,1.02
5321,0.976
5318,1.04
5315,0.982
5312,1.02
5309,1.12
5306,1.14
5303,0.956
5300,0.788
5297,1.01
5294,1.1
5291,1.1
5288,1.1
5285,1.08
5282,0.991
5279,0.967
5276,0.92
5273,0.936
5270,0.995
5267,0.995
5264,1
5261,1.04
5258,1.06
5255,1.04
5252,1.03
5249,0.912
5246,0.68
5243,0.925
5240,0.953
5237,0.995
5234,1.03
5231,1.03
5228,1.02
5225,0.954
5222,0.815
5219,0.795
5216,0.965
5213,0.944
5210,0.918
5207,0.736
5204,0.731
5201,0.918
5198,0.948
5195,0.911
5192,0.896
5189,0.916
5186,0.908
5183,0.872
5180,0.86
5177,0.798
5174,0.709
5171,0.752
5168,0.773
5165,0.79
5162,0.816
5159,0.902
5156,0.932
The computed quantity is 1.18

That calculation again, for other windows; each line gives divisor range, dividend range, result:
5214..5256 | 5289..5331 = 1.09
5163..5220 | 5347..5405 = 1.20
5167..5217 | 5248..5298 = 1.19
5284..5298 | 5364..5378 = 0.89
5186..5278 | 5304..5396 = 1.11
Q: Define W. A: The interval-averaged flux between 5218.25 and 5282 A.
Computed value 0.959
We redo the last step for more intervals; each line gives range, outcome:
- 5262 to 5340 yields 1.02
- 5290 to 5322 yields 1.02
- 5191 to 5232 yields 0.897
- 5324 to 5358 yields 1.06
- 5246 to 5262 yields 0.984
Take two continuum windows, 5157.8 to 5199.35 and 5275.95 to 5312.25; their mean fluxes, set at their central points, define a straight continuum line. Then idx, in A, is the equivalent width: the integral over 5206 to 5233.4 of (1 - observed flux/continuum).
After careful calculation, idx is -0.1 A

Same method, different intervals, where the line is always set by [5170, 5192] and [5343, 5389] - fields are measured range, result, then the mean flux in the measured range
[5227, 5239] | -1.7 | 1.02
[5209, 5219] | -0.6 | 0.921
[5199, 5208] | 0.6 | 0.807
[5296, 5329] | -1.1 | 1.01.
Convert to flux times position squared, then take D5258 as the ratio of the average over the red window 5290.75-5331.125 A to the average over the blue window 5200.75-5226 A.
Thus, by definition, 1.2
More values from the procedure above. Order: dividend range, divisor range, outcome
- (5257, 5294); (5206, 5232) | 1.14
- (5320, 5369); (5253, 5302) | 1.07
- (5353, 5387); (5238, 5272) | 1.11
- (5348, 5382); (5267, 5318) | 1.05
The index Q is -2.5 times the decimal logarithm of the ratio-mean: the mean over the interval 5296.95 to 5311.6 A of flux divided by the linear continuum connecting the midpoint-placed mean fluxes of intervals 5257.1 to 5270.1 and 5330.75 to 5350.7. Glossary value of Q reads 0.03 mag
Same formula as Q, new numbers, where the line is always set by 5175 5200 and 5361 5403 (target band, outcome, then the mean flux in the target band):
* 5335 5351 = -0.08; 1.04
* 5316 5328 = -0.07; 1.02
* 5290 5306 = -0.06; 1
